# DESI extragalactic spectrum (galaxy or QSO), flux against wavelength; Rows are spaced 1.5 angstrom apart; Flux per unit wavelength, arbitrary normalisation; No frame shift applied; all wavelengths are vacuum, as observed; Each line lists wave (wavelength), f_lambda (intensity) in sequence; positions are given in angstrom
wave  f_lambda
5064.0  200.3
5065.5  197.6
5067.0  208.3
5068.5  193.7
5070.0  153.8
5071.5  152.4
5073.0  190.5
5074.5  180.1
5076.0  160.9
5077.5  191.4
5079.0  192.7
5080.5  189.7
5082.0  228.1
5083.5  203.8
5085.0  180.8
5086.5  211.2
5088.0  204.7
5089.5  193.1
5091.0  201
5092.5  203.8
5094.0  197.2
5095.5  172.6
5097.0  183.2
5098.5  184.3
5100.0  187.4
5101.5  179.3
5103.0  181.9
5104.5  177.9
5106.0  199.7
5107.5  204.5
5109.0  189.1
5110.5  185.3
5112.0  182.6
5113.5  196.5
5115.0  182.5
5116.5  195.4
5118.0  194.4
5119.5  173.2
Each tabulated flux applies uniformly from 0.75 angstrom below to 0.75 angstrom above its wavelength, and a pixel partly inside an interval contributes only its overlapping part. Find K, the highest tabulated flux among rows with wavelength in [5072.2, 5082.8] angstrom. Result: 228.1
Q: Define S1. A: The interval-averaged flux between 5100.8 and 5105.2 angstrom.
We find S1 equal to 180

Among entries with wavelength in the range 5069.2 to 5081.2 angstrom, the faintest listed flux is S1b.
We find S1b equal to 152.4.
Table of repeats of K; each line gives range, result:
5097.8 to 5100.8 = 187.4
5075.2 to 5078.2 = 191.4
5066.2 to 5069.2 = 208.3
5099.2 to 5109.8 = 204.5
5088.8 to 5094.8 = 203.8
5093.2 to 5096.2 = 197.2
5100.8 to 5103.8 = 181.9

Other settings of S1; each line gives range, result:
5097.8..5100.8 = 186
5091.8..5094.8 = 200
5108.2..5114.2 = 188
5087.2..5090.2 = 199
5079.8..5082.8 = 209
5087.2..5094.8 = 200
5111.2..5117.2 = 189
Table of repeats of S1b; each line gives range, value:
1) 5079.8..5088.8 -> 180.8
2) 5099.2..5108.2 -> 177.9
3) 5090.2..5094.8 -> 197.2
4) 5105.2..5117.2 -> 182.5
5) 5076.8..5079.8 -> 191.4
